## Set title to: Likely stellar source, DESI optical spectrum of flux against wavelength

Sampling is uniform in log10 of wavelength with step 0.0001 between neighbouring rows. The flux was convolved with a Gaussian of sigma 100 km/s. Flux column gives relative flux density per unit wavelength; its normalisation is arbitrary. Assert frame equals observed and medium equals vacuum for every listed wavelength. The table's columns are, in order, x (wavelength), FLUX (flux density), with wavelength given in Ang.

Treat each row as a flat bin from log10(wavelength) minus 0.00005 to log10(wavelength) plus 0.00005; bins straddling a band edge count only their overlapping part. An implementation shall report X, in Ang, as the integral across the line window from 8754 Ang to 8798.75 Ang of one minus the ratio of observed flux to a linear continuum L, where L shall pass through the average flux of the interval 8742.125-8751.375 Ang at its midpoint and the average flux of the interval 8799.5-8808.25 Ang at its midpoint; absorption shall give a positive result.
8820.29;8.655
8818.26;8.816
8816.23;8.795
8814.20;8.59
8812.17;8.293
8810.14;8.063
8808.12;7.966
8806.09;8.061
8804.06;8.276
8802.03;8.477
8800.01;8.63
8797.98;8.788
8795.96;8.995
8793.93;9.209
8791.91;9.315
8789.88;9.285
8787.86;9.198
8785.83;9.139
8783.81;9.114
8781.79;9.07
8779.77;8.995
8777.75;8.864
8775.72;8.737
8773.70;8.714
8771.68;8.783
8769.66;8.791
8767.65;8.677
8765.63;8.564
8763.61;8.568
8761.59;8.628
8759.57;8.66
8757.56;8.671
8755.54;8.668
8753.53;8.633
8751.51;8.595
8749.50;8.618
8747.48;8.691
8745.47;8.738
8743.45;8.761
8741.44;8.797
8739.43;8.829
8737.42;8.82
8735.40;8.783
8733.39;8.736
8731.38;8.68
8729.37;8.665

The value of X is -2.1 Ang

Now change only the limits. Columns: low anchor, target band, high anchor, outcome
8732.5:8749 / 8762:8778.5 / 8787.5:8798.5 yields 0.5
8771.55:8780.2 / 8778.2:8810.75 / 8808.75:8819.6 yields -0.5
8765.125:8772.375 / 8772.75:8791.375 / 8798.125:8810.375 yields -1.0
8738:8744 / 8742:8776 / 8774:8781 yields 0.6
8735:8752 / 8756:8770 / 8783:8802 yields 0.3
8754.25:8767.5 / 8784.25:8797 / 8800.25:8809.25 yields -1.3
